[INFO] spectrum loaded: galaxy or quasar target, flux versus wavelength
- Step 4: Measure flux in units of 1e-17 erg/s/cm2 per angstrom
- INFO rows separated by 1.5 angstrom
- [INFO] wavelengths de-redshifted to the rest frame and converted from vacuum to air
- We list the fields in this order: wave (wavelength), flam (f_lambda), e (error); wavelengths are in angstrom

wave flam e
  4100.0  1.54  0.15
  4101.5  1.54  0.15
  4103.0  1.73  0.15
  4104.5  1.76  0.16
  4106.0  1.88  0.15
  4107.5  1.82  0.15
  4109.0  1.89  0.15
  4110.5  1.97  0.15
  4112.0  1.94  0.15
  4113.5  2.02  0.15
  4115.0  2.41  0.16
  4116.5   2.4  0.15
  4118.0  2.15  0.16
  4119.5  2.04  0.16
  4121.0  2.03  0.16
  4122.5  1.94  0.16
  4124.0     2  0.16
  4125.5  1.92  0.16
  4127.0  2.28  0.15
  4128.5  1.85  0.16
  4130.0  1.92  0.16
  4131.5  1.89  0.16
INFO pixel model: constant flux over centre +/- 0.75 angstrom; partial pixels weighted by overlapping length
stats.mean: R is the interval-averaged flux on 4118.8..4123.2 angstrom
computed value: 2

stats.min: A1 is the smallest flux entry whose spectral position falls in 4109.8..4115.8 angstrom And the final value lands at 1.94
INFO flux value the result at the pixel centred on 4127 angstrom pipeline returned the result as 2.28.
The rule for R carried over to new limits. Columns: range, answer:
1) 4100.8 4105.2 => 1.68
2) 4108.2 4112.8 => 1.93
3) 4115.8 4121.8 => 2.15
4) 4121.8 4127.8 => 2.03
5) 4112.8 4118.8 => 2.25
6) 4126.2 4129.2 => 2.07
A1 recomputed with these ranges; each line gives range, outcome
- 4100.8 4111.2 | 1.54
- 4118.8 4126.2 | 1.92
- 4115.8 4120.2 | 2.04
